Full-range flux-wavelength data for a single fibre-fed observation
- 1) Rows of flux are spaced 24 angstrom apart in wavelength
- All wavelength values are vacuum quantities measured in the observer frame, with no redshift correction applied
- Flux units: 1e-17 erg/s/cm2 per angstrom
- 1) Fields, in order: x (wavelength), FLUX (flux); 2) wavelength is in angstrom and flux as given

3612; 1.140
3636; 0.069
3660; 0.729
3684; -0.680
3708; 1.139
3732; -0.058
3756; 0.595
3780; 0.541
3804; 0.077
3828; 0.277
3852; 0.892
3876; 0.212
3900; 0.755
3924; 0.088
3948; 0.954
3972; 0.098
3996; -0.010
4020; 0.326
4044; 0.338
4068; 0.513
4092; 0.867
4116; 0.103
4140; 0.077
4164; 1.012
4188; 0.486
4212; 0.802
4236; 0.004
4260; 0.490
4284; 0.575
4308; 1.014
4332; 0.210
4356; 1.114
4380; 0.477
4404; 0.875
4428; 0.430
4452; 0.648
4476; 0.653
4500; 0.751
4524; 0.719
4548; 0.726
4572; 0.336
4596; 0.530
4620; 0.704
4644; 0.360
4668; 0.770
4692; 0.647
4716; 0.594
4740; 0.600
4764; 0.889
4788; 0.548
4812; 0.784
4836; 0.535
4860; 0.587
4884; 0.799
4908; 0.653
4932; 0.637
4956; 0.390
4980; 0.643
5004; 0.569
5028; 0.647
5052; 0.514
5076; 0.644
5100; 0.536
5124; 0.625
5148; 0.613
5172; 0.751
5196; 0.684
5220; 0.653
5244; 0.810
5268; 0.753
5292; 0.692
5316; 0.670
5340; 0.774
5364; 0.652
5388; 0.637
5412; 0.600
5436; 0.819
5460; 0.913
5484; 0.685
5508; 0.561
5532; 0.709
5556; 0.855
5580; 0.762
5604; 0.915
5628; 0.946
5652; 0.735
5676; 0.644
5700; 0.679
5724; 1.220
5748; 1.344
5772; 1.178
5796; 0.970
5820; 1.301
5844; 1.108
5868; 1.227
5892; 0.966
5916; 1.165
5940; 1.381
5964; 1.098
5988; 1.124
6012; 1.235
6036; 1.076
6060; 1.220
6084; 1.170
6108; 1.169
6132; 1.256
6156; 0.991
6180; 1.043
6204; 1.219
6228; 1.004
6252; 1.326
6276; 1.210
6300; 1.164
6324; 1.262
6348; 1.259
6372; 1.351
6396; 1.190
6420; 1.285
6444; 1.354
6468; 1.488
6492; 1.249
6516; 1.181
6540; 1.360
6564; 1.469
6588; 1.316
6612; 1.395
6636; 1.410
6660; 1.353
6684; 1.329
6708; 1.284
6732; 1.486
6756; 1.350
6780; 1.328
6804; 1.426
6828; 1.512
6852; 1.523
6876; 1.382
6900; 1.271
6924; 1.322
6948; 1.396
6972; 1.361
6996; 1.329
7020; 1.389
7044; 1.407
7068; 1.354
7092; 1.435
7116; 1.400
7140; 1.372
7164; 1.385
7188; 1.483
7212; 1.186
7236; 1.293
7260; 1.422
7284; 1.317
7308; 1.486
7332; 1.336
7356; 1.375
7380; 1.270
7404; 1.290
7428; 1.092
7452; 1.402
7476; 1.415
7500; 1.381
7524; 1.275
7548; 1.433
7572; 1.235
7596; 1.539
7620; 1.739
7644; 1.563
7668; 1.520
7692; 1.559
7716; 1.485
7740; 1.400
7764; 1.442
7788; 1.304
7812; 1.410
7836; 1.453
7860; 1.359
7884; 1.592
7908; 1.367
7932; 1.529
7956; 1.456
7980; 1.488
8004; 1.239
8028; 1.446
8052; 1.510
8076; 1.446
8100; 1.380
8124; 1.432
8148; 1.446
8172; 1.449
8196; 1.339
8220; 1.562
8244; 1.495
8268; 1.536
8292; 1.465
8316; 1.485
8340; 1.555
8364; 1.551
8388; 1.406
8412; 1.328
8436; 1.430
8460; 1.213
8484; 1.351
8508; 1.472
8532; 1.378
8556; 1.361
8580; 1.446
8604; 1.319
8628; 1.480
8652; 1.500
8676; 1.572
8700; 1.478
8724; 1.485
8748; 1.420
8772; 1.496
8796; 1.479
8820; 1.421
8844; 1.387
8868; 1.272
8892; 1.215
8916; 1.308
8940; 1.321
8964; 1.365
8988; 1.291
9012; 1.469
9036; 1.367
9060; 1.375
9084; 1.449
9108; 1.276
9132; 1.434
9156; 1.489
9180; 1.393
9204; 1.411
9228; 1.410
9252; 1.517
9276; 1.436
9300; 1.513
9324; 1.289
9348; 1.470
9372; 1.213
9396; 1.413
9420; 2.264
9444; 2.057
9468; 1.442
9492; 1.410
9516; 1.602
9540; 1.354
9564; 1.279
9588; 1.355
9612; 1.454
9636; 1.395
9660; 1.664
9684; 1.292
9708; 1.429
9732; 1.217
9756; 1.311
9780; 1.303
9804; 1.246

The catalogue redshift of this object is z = 0.435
